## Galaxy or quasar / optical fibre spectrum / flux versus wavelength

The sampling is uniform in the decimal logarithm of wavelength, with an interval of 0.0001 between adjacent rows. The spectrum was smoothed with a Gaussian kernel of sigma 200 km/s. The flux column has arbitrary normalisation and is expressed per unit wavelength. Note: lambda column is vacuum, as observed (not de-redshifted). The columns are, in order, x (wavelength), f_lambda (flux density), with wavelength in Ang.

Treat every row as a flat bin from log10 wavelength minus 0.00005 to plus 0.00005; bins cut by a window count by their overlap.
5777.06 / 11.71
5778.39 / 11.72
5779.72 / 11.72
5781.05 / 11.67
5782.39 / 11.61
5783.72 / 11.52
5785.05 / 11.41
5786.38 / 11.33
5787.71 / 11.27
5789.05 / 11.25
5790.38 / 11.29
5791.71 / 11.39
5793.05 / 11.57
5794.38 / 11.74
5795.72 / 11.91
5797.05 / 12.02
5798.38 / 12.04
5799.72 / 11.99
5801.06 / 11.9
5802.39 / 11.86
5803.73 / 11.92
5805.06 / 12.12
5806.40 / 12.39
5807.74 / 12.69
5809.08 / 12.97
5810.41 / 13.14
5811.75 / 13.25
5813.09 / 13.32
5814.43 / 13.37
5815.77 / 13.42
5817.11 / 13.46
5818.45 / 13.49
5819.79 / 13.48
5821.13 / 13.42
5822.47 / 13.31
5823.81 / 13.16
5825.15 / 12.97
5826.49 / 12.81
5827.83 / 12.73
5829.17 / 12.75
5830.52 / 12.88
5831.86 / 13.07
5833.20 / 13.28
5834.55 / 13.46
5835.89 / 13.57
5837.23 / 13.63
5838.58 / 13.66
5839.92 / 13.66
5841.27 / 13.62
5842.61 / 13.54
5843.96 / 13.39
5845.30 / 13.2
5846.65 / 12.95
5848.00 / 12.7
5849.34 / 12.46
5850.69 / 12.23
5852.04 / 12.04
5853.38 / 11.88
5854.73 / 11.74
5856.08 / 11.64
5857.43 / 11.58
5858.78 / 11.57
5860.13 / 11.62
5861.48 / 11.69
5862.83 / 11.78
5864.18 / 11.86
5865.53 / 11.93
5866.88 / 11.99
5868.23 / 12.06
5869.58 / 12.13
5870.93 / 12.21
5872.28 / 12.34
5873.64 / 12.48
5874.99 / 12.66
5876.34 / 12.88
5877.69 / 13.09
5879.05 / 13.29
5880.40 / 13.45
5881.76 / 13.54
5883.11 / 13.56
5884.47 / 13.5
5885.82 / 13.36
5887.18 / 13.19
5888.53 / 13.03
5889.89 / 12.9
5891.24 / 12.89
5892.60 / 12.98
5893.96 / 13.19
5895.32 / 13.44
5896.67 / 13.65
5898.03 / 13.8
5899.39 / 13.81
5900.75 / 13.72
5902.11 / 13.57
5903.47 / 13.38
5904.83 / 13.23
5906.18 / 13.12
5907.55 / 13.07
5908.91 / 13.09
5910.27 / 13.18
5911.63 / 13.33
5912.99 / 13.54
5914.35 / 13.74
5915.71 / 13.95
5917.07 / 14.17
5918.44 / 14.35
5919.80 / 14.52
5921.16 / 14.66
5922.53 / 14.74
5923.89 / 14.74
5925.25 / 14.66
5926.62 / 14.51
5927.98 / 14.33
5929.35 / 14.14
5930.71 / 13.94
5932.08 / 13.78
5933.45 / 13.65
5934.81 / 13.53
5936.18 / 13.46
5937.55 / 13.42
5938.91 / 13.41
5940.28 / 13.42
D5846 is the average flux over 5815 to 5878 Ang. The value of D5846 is 12.7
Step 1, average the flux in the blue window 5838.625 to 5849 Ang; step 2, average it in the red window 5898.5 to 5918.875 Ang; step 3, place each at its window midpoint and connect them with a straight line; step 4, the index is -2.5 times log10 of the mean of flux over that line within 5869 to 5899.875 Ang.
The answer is 0.03 mag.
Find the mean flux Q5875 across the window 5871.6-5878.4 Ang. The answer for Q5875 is 12.7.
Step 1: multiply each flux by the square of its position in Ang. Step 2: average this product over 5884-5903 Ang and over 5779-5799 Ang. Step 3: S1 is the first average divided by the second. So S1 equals 1.2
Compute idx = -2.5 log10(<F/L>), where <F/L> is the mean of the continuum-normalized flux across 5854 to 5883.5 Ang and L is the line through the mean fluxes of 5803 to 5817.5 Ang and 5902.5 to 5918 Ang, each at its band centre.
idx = 0.08 mag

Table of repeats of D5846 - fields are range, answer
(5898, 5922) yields 13.7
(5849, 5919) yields 12.9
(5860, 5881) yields 12.4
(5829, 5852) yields 13.2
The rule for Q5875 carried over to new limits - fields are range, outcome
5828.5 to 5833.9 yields 13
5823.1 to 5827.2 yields 13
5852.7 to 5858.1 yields 11.7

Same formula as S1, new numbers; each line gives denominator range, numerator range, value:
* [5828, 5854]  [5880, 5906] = 1.04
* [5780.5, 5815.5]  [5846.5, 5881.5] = 1.04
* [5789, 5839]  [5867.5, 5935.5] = 1.09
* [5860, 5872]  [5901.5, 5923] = 1.17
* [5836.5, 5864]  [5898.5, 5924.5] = 1.12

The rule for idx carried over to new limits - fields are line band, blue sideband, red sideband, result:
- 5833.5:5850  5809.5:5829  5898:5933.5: 0.00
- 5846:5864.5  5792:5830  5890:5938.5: 0.10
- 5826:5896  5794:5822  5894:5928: 0.04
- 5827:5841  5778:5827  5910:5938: -0.04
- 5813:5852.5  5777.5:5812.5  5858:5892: -0.08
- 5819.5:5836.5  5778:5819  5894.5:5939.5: -0.05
